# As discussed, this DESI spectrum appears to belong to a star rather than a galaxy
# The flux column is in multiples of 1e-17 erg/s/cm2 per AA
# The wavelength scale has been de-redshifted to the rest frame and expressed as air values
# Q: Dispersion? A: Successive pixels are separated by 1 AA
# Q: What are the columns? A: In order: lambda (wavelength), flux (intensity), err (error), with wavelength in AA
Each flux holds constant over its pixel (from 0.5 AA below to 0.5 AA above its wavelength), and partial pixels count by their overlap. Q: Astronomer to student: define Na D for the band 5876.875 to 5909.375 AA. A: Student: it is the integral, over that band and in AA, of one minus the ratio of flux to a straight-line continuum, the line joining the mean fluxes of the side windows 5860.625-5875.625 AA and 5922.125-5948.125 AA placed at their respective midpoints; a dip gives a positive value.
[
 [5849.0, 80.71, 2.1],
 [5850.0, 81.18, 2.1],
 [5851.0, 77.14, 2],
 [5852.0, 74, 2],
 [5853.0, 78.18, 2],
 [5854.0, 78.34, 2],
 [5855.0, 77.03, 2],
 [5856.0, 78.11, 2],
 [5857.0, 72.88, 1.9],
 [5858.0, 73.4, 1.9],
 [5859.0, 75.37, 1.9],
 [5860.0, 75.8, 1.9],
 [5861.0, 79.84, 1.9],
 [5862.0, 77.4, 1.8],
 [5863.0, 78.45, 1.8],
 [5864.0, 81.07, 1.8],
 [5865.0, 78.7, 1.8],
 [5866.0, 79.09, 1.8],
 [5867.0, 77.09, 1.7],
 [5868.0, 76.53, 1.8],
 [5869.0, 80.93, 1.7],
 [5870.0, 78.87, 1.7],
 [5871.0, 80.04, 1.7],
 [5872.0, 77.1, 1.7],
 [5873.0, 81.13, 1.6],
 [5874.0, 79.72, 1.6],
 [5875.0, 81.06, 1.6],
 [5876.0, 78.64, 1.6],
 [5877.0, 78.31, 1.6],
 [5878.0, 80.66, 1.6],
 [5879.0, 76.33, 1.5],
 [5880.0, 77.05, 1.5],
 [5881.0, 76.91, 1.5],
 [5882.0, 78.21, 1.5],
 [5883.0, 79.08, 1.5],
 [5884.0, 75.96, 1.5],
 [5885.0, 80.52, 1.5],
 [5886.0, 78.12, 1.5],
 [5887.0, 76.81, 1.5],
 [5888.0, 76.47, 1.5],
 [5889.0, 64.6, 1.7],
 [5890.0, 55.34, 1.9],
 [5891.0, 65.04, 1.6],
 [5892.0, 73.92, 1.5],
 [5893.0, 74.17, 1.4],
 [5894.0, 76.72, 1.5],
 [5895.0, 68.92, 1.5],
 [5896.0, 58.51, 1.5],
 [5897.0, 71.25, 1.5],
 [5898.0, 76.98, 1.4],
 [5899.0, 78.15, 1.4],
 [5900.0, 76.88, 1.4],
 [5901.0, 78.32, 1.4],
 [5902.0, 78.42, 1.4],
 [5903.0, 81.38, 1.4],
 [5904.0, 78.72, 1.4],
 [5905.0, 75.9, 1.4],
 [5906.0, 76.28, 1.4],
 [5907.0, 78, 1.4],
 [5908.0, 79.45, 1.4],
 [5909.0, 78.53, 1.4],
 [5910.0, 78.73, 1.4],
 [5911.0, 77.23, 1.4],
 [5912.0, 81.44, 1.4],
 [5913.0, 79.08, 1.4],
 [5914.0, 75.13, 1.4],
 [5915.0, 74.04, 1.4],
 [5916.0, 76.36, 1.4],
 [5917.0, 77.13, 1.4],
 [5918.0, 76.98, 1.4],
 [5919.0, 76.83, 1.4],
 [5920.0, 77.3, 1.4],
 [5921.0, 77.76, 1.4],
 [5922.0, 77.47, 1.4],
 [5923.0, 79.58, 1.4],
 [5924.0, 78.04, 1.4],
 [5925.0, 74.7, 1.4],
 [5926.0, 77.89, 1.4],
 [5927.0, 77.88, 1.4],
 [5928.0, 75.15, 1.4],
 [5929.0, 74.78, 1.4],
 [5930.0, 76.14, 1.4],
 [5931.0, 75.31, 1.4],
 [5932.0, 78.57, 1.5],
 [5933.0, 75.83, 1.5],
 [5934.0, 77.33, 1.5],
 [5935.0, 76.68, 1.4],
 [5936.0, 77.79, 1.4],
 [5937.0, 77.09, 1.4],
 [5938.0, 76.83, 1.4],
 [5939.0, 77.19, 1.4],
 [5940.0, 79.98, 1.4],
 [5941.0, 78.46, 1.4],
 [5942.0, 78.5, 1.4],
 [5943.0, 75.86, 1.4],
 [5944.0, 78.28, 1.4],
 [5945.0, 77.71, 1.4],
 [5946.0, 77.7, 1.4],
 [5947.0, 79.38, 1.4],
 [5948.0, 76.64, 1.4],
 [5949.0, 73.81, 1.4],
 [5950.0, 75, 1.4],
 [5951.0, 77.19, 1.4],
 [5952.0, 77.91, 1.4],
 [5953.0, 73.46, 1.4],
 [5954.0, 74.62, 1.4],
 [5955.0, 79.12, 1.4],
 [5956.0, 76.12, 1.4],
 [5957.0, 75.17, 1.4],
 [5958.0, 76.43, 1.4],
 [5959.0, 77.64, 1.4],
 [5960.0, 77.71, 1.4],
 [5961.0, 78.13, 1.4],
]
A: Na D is 1.4 AA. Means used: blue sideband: 79.1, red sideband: 77.3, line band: 75.1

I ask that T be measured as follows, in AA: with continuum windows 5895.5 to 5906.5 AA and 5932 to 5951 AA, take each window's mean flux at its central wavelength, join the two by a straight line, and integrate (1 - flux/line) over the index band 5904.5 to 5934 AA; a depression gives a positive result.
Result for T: -0.3 AA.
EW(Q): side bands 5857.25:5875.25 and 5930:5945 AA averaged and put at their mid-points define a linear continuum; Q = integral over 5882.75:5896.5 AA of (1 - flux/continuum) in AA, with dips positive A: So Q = 1.1 AA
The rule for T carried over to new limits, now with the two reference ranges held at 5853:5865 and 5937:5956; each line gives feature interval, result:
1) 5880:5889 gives 0.0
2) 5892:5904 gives 0.4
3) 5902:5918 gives -0.1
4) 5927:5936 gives 0.1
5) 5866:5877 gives -0.3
